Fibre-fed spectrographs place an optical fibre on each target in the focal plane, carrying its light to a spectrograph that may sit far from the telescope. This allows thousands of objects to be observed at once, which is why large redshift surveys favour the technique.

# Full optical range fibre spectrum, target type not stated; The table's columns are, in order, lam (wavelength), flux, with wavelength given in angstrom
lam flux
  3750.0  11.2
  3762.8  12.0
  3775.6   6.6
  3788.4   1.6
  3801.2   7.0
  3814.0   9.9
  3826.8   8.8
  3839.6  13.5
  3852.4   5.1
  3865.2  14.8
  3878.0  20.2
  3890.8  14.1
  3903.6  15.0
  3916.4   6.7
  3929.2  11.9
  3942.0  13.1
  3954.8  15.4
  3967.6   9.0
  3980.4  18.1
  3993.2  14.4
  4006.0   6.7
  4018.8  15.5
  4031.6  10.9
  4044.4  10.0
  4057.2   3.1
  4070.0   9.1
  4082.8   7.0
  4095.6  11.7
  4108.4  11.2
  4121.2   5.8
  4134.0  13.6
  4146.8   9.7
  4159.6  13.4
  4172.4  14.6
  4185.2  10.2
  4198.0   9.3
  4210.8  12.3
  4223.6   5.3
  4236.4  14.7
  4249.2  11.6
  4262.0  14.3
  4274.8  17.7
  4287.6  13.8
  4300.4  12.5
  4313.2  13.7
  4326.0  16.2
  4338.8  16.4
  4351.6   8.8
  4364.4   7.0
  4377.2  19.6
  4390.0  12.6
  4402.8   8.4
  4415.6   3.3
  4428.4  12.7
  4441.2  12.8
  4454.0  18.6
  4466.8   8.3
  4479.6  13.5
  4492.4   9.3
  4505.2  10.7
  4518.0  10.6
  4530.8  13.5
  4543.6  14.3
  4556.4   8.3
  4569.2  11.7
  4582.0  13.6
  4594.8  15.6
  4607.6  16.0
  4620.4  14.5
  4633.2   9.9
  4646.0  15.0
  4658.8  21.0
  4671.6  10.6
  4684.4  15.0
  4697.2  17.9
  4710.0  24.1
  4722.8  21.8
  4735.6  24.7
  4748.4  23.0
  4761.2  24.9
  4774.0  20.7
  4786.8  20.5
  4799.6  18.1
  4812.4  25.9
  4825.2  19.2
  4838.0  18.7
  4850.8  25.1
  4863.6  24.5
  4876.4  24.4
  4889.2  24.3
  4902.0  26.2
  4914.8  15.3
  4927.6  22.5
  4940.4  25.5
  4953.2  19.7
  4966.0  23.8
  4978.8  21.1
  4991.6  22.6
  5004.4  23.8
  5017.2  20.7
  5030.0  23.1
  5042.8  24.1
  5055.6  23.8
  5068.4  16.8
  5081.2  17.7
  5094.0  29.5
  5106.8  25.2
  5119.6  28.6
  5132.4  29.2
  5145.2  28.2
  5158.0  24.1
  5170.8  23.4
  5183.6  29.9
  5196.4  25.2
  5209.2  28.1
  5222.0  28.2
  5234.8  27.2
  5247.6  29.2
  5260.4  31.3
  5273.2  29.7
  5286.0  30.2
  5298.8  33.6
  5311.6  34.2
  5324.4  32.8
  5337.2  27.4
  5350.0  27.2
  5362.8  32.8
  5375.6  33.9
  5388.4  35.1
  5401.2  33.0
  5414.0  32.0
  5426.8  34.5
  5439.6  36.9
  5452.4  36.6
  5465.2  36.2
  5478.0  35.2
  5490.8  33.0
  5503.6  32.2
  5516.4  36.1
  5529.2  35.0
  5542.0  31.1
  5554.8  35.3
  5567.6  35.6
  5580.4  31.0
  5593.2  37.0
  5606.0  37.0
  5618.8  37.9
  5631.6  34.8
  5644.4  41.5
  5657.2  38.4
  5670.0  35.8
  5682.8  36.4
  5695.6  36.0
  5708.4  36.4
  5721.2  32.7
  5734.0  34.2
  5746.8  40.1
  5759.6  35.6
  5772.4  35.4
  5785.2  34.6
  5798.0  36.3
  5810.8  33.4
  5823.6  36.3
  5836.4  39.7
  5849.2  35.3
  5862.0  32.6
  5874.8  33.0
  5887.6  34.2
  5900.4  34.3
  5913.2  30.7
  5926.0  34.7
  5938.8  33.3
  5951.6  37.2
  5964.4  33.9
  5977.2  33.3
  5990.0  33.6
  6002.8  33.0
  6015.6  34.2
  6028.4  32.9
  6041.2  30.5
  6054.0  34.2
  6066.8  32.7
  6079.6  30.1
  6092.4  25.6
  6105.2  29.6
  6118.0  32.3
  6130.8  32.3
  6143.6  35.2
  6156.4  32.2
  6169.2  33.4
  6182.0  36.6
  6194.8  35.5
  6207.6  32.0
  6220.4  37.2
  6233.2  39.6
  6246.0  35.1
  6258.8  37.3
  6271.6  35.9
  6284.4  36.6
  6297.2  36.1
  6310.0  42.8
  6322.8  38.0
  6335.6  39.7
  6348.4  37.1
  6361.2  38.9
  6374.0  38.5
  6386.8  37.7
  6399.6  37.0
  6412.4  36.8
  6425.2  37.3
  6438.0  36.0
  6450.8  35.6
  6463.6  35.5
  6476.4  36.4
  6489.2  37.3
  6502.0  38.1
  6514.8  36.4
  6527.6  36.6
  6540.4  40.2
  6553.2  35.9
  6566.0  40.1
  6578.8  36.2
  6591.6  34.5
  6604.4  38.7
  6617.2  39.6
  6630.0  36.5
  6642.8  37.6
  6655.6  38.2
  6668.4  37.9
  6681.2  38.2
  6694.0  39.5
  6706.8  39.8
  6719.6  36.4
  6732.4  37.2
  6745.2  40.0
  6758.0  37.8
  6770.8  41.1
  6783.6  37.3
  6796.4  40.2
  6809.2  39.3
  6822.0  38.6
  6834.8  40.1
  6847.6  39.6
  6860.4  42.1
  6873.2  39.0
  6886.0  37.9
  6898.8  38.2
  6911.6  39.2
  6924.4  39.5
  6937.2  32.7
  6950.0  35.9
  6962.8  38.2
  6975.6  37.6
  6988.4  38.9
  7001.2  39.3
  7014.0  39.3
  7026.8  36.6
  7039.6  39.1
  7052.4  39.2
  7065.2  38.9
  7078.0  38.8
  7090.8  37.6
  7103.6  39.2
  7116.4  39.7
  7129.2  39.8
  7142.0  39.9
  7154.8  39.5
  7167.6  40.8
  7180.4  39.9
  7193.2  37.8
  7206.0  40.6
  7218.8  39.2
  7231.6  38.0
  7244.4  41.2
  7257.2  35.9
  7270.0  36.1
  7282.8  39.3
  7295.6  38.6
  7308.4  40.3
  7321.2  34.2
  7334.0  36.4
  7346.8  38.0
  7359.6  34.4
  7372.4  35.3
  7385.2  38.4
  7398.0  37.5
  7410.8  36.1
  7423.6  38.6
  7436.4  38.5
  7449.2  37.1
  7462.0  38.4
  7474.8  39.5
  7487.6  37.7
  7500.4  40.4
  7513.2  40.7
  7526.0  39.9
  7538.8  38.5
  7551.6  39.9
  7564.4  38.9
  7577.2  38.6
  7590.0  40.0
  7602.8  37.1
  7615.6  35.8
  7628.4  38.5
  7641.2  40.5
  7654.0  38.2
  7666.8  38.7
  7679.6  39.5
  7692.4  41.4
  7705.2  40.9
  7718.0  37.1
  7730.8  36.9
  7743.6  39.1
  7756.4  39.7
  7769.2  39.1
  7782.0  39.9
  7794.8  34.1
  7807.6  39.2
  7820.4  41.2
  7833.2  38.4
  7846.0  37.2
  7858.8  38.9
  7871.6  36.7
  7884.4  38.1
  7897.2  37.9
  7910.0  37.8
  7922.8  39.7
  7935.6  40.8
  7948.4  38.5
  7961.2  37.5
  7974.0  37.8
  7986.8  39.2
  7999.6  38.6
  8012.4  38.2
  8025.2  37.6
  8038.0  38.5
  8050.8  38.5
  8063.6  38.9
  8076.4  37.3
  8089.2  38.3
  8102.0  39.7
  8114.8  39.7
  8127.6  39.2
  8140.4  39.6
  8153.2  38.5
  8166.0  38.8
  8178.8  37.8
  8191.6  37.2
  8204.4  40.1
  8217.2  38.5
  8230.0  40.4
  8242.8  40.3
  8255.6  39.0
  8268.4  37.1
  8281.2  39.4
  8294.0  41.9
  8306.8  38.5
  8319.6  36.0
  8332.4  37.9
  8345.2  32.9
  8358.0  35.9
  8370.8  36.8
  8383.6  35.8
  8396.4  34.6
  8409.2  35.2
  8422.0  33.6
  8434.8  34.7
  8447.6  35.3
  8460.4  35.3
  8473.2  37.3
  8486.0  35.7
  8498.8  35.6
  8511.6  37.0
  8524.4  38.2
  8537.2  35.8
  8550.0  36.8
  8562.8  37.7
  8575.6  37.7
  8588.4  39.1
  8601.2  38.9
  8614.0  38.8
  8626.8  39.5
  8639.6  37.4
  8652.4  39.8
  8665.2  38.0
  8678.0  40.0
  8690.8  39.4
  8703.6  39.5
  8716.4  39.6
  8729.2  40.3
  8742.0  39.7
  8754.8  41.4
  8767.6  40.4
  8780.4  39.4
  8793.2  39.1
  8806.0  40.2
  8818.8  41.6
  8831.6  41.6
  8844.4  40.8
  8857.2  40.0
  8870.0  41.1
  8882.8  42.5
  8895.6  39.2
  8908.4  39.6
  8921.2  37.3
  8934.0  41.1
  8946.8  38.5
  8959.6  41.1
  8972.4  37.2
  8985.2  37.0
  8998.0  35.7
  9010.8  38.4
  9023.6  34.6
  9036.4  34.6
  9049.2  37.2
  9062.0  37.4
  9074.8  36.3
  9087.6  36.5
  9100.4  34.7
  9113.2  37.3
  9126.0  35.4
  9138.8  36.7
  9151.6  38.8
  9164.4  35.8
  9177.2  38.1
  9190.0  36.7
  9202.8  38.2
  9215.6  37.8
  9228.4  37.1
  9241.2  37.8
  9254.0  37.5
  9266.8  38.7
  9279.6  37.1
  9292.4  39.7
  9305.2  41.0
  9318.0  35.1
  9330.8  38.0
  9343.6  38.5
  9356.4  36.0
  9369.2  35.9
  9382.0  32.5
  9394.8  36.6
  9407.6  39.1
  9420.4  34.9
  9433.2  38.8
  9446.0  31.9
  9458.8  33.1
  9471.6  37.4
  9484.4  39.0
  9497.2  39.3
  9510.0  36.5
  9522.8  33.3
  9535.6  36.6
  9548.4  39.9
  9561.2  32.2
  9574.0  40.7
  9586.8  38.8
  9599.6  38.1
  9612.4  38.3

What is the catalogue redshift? 0.178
